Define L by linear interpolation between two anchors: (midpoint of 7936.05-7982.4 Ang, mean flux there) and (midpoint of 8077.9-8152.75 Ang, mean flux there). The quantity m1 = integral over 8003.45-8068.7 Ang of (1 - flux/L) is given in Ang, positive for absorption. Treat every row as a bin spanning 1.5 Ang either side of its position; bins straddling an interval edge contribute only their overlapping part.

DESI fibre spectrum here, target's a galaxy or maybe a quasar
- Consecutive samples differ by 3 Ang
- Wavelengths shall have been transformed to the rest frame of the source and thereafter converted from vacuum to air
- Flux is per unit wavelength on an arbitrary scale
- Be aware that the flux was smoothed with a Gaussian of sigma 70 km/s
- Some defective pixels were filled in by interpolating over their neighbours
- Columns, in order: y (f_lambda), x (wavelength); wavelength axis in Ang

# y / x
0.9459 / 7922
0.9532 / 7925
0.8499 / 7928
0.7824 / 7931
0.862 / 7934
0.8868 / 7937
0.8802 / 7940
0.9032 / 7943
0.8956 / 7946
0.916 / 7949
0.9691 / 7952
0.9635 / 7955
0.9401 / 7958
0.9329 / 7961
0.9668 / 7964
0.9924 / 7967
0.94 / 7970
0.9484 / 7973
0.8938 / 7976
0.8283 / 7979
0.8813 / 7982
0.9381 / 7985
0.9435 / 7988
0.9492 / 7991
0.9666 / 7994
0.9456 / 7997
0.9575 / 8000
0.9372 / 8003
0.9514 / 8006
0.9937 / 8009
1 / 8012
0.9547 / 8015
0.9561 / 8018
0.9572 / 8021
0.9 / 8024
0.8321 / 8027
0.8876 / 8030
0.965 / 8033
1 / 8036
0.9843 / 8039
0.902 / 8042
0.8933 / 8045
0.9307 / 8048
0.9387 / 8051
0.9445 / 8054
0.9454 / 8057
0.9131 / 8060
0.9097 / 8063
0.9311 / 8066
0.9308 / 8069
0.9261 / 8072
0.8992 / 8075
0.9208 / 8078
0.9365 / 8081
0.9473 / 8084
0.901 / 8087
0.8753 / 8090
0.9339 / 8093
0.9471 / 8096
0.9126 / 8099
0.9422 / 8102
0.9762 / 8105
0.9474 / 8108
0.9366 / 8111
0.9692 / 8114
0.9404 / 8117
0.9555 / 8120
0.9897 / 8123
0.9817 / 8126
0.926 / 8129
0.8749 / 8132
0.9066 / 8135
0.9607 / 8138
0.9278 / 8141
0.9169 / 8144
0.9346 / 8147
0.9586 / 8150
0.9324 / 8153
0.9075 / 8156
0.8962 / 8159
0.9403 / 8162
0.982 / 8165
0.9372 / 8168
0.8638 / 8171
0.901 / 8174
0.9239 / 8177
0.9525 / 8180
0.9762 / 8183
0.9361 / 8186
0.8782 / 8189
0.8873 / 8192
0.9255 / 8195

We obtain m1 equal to -0.6 Ang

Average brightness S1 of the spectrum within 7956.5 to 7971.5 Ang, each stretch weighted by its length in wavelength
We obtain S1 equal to 0.954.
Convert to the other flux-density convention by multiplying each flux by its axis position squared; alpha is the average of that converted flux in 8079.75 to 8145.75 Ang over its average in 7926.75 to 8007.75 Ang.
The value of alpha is 1.06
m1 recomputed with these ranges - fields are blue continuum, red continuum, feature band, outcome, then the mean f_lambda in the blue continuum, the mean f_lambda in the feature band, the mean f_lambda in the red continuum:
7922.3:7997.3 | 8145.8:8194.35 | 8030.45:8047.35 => -0.4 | 0.917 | 0.944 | 0.925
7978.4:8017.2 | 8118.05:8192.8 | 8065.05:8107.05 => 0.4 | 0.945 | 0.927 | 0.93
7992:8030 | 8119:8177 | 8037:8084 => 0.5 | 0.944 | 0.929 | 0.931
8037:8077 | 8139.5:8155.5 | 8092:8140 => -0.7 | 0.928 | 0.944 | 0.932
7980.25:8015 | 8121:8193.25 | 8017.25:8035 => 0.6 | 0.951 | 0.917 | 0.929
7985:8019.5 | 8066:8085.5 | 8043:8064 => 0.3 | 0.959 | 0.925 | 0.927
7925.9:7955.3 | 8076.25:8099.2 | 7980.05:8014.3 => -1.8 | 0.889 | 0.95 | 0.922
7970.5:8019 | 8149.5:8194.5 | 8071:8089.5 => 0.3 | 0.94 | 0.919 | 0.924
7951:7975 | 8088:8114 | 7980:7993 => 0.4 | 0.955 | 0.926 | 0.935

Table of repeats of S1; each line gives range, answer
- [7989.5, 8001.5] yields 0.955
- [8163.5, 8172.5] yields 0.928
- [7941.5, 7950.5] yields 0.905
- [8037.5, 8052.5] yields 0.93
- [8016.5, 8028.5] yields 0.911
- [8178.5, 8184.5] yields 0.964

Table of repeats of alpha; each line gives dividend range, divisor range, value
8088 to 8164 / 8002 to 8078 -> 1.02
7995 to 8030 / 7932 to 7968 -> 1.04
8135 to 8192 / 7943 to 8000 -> 1.04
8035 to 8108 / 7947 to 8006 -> 1.02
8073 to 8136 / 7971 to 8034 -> 1.03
